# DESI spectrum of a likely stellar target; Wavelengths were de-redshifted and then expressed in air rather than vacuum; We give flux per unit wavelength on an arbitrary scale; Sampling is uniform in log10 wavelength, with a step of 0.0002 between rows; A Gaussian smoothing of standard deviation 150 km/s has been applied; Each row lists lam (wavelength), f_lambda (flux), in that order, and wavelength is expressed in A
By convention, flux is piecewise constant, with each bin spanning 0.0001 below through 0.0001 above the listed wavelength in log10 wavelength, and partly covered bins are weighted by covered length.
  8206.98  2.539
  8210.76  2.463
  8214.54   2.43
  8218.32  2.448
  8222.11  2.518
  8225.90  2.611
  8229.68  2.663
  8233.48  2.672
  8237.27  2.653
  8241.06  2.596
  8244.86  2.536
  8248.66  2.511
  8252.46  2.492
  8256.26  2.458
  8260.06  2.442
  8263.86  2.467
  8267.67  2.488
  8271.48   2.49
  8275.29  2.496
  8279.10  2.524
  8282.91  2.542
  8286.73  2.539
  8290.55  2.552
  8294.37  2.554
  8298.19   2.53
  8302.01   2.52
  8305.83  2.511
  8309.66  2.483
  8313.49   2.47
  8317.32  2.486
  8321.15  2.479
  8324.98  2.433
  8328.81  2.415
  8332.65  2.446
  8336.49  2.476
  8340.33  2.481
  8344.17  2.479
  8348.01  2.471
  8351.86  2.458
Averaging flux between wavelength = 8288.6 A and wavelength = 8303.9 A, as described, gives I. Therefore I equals 2.54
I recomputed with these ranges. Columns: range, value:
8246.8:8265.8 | 2.47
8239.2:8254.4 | 2.53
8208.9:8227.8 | 2.5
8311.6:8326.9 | 2.47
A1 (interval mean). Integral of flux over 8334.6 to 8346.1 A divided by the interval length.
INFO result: 2.48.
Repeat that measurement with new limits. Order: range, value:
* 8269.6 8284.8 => 2.51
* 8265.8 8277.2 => 2.49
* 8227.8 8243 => 2.64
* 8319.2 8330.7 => 2.44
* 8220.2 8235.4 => 2.62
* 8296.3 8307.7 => 2.52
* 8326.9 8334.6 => 2.43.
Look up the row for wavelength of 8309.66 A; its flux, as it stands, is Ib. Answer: 2.483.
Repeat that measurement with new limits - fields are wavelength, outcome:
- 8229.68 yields 2.663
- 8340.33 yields 2.481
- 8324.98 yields 2.433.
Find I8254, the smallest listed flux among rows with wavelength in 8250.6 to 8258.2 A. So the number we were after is 2.458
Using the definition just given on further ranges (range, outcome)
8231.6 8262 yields 2.442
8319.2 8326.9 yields 2.433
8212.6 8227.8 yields 2.43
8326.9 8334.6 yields 2.415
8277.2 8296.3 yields 2.524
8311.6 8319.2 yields 2.47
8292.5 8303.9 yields 2.52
